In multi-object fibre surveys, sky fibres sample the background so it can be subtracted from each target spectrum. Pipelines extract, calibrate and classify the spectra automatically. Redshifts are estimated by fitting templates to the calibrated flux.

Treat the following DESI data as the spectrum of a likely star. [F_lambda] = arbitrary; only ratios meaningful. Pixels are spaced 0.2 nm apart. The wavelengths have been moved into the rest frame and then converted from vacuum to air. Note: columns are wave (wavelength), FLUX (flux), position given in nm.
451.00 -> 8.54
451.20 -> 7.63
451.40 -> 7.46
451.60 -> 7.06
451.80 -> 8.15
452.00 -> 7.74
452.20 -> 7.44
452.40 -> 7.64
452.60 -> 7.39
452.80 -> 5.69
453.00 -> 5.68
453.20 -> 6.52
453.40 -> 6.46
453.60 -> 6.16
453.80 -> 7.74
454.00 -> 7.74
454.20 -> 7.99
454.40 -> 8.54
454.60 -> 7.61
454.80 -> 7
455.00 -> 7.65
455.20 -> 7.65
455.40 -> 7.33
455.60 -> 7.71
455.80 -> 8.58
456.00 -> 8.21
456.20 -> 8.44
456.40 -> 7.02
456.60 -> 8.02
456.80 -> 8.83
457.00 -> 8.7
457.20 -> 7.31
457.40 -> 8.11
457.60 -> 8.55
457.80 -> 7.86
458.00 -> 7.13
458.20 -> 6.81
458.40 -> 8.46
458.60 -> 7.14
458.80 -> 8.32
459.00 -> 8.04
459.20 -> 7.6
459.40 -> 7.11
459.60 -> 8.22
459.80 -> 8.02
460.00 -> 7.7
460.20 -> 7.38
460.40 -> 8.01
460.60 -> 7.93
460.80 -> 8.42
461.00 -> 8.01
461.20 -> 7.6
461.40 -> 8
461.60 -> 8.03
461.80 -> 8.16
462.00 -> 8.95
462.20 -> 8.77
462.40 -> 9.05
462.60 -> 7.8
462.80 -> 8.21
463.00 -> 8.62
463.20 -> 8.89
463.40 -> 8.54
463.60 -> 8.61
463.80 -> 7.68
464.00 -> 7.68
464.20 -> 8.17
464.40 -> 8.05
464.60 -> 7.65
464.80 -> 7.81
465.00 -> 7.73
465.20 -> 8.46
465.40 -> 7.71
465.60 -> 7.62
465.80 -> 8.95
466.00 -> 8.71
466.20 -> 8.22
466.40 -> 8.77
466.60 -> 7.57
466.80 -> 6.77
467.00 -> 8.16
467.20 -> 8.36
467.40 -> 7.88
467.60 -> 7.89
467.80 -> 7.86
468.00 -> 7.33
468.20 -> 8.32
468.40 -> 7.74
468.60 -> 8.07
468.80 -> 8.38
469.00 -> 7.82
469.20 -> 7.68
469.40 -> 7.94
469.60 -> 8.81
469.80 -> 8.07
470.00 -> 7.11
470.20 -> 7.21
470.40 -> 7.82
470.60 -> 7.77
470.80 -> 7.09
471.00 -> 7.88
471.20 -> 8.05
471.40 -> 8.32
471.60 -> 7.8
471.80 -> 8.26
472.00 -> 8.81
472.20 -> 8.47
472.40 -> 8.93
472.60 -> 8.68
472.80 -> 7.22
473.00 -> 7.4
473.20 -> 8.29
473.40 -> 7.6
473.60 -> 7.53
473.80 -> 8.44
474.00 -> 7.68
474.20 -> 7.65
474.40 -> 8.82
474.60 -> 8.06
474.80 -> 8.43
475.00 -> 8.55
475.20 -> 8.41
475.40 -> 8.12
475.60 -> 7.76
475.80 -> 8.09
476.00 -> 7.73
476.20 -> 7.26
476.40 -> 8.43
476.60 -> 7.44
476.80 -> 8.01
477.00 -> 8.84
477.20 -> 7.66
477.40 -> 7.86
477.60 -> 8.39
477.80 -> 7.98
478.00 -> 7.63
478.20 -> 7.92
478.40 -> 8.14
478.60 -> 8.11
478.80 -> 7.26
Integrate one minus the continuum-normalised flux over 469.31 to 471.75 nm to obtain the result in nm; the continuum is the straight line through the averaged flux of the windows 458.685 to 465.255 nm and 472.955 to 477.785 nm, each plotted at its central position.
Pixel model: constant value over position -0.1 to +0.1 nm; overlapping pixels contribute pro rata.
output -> 0.07 nm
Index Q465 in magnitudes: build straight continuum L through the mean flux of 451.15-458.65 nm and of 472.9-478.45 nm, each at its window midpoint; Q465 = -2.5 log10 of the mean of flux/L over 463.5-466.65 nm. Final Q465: -0.04 mag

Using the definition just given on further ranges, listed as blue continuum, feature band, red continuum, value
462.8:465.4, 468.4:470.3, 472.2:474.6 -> 0.027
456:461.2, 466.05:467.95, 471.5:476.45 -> 0.007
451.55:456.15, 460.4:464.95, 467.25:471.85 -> -0.074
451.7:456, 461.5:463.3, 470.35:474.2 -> -0.112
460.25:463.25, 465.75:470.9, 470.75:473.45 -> 0.031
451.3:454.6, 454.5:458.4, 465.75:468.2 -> -0.058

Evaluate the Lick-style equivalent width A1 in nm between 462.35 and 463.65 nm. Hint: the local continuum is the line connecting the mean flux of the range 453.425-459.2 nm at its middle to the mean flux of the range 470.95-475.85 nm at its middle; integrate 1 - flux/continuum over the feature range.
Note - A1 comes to -0.10 nm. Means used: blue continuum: 7.79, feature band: 8.51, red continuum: 8.13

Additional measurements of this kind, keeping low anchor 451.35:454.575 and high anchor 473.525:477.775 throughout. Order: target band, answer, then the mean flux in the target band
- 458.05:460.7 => -0.10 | 7.74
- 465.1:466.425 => -0.11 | 8.32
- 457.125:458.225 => -0.04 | 7.69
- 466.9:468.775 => -0.05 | 7.97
